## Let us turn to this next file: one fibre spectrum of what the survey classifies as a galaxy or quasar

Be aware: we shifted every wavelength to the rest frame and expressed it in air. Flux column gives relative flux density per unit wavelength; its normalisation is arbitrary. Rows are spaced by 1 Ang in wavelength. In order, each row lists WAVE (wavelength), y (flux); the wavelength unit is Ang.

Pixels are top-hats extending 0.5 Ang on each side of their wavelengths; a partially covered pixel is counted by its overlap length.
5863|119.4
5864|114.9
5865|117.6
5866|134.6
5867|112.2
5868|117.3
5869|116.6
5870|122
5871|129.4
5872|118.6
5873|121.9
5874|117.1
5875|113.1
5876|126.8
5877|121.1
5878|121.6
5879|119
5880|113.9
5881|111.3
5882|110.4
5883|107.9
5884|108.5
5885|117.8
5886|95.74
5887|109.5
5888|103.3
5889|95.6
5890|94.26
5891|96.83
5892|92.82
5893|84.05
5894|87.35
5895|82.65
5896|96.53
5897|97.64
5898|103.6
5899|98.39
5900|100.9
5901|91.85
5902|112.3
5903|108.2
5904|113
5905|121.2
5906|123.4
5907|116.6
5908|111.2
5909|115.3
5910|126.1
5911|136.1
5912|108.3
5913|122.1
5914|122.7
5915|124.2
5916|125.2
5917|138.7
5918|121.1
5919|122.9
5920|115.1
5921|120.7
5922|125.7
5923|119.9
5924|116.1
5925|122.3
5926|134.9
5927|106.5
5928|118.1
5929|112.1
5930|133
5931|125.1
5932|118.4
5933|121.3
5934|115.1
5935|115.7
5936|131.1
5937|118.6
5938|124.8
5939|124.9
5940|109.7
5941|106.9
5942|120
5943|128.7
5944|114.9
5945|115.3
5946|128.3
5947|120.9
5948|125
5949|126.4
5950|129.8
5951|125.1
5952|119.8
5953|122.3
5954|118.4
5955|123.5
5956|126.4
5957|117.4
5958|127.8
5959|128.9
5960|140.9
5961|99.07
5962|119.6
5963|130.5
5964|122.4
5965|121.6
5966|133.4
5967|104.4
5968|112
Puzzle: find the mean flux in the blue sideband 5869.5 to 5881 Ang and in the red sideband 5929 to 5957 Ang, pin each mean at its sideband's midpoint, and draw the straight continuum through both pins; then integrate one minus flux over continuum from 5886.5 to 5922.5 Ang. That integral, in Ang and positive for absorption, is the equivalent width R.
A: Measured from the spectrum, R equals 3.2 Ang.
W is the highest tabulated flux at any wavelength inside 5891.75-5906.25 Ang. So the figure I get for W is 123.4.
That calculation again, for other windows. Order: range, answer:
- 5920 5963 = 140.9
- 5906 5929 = 138.7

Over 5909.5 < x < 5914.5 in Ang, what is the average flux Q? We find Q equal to 123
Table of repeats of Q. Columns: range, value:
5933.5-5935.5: 115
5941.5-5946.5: 121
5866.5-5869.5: 115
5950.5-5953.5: 122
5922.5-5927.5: 120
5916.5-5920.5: 124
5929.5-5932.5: 126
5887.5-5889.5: 99.4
